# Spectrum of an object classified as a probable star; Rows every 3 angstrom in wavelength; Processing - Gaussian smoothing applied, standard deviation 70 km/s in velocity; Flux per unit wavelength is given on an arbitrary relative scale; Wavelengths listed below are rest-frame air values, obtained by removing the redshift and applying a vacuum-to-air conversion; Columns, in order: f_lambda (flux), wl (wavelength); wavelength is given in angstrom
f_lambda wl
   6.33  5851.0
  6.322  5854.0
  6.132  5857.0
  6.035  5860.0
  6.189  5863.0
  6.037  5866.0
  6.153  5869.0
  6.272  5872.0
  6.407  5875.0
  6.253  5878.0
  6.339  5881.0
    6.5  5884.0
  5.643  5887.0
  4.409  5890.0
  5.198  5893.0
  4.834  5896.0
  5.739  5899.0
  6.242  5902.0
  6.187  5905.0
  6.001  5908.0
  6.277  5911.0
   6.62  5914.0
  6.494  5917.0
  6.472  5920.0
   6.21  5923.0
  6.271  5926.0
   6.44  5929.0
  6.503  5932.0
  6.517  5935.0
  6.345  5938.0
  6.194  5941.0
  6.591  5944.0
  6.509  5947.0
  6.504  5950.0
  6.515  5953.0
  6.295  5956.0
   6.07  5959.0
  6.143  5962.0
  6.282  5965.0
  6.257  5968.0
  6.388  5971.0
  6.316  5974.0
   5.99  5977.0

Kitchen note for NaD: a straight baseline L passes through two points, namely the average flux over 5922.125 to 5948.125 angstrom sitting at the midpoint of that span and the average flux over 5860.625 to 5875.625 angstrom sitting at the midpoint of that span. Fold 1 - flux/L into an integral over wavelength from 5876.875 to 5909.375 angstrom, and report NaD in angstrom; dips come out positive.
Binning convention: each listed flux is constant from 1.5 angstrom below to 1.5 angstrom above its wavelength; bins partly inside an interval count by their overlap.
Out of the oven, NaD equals 2.7 angstrom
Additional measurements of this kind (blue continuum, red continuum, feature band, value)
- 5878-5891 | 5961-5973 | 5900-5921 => -1.2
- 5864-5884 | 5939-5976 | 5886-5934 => 2.4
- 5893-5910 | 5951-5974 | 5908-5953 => -3.0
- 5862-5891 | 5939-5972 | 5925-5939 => -0.4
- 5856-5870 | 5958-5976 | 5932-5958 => -0.9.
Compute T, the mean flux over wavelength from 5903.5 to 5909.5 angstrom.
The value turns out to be 6.09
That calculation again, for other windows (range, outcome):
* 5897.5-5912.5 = 6.09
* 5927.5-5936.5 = 6.49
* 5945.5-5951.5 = 6.51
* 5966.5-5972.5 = 6.32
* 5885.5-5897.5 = 5.02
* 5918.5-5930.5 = 6.35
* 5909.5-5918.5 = 6.46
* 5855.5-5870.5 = 6.11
